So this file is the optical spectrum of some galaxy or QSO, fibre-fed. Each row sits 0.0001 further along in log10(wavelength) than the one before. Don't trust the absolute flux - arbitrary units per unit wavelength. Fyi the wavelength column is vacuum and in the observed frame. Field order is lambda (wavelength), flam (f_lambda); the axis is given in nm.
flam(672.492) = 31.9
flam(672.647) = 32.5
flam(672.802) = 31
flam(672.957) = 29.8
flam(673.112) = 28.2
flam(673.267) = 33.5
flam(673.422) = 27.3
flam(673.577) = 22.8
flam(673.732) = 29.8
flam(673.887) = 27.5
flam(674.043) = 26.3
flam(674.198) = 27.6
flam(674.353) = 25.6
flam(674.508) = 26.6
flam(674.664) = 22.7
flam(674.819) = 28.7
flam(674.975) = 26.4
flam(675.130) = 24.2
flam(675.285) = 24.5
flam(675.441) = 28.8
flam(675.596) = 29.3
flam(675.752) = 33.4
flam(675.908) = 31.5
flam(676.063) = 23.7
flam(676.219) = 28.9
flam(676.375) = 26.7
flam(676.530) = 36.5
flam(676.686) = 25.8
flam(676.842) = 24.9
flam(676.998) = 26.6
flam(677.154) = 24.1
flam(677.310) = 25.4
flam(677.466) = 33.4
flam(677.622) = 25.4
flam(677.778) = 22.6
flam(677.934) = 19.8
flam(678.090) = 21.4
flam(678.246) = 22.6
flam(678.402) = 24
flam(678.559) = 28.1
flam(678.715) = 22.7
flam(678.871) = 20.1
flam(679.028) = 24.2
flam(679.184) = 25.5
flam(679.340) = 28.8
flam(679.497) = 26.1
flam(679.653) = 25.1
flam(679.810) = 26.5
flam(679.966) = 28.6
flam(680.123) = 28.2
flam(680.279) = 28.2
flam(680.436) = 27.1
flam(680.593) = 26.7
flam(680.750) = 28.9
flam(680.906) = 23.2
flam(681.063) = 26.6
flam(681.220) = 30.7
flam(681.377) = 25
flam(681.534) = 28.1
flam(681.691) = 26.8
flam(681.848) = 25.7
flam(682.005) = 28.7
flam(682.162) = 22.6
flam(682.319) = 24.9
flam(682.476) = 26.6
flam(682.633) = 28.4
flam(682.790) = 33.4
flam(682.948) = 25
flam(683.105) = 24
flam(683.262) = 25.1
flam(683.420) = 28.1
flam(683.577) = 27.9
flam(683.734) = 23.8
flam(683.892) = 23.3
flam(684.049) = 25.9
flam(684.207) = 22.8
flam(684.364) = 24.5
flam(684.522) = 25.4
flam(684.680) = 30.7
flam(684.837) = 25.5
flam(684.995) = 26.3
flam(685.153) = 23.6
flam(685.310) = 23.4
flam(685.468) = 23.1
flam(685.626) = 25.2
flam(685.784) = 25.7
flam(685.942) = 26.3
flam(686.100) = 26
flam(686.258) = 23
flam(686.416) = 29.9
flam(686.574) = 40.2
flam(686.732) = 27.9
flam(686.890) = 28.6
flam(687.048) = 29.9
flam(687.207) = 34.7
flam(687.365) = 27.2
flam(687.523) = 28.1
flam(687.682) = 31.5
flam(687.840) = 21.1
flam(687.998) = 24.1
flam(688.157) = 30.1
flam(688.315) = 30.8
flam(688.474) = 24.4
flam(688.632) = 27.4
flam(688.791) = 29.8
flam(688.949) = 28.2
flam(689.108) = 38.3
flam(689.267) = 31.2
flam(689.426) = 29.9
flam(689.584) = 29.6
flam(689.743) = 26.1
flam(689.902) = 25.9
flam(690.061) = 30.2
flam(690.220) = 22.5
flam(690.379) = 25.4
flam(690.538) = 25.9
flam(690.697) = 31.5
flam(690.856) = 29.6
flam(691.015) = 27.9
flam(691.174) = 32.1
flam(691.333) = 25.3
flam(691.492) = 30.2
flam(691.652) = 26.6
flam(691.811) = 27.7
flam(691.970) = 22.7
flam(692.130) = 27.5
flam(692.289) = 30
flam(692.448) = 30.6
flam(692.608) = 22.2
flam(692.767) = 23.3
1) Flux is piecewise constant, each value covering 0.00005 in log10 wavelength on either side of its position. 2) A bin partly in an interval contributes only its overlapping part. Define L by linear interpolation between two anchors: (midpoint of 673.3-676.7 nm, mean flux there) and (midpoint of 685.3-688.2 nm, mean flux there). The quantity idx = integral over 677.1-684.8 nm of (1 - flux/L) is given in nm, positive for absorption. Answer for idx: 0.48 nm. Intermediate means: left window 27.6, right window 27.8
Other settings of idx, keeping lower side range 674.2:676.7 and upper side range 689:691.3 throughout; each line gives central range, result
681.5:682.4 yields 0.07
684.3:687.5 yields 0.13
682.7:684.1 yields 0.10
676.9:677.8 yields 0.05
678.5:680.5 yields 0.14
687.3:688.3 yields 0.05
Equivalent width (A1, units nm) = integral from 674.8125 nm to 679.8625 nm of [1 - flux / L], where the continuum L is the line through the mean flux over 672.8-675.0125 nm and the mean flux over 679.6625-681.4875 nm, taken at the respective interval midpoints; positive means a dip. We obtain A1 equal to 0.209 nm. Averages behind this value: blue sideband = 27.5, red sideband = 27.2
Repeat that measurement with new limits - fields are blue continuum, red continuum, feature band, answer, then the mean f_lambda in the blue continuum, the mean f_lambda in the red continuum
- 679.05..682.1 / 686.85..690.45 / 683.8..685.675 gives 0.19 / 27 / 28.5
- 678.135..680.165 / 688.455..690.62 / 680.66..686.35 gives 0.13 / 25.3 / 28.3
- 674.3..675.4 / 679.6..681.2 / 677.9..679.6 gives 0.17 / 25.6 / 27.1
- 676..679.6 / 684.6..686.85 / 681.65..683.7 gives -0.02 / 25.5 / 26.9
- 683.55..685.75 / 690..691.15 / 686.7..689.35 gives -0.24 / 25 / 27.8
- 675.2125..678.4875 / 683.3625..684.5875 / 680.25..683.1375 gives -0.14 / 26.6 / 25.2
